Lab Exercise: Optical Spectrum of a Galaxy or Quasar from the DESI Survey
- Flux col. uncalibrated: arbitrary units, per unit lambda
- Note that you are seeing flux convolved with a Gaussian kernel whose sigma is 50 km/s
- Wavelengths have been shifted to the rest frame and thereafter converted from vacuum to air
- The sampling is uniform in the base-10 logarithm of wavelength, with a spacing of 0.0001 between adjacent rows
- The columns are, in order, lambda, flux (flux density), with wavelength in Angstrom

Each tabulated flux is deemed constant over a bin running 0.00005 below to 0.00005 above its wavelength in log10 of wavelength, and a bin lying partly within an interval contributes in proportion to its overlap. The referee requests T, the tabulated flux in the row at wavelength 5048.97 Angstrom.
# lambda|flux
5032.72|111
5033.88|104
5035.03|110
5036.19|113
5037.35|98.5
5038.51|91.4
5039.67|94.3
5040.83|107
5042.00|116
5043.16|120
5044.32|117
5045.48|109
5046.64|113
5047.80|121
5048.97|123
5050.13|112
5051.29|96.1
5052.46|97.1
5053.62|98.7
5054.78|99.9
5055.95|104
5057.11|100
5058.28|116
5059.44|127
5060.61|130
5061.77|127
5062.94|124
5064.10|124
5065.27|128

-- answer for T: 123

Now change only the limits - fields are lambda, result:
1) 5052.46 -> 97.1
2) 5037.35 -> 98.5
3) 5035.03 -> 110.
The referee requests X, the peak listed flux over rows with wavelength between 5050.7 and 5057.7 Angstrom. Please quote 104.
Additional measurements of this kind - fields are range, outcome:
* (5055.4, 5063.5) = 130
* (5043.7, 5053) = 123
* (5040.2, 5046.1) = 120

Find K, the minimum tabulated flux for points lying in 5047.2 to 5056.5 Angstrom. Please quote 96.1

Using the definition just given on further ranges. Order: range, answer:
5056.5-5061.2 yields 100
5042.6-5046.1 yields 109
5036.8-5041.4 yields 91.4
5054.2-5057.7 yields 99.9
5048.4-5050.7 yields 112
